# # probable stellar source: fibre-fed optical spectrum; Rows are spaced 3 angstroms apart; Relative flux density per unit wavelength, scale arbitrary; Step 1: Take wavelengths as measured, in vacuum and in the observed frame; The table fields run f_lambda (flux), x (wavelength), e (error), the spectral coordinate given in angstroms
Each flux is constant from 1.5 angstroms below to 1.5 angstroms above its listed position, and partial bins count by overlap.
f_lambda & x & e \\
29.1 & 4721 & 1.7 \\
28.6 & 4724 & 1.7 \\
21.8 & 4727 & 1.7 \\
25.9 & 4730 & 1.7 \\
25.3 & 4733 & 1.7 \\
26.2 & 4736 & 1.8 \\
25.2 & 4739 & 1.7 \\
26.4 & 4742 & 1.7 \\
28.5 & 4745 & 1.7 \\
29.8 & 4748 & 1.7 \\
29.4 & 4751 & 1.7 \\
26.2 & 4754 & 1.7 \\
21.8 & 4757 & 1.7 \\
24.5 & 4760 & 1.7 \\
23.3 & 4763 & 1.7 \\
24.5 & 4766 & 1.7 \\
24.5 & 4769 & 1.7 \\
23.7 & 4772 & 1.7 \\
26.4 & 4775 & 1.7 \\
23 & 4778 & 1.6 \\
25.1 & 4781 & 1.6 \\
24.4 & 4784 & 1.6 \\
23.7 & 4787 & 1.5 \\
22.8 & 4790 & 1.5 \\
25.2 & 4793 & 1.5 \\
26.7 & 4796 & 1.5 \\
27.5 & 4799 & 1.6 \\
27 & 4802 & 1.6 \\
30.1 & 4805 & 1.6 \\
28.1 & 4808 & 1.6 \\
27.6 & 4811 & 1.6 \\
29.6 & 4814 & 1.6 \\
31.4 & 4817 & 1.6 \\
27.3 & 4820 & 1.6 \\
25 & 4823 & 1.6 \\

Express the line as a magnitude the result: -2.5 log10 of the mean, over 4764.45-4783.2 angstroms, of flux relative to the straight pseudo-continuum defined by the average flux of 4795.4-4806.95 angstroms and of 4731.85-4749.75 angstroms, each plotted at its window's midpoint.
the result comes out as 0.12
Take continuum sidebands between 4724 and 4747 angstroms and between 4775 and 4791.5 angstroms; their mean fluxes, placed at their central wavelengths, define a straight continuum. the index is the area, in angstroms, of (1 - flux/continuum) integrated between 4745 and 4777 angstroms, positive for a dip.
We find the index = -0.8 angstroms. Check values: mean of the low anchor 25.9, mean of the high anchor 24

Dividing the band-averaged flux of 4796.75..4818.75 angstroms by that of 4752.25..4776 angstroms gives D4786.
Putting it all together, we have 1.2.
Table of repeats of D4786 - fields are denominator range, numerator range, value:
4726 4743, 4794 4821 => 1.12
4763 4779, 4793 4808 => 1.13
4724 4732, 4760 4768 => 0.97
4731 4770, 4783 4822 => 1.05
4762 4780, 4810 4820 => 1.21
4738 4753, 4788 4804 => 0.93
